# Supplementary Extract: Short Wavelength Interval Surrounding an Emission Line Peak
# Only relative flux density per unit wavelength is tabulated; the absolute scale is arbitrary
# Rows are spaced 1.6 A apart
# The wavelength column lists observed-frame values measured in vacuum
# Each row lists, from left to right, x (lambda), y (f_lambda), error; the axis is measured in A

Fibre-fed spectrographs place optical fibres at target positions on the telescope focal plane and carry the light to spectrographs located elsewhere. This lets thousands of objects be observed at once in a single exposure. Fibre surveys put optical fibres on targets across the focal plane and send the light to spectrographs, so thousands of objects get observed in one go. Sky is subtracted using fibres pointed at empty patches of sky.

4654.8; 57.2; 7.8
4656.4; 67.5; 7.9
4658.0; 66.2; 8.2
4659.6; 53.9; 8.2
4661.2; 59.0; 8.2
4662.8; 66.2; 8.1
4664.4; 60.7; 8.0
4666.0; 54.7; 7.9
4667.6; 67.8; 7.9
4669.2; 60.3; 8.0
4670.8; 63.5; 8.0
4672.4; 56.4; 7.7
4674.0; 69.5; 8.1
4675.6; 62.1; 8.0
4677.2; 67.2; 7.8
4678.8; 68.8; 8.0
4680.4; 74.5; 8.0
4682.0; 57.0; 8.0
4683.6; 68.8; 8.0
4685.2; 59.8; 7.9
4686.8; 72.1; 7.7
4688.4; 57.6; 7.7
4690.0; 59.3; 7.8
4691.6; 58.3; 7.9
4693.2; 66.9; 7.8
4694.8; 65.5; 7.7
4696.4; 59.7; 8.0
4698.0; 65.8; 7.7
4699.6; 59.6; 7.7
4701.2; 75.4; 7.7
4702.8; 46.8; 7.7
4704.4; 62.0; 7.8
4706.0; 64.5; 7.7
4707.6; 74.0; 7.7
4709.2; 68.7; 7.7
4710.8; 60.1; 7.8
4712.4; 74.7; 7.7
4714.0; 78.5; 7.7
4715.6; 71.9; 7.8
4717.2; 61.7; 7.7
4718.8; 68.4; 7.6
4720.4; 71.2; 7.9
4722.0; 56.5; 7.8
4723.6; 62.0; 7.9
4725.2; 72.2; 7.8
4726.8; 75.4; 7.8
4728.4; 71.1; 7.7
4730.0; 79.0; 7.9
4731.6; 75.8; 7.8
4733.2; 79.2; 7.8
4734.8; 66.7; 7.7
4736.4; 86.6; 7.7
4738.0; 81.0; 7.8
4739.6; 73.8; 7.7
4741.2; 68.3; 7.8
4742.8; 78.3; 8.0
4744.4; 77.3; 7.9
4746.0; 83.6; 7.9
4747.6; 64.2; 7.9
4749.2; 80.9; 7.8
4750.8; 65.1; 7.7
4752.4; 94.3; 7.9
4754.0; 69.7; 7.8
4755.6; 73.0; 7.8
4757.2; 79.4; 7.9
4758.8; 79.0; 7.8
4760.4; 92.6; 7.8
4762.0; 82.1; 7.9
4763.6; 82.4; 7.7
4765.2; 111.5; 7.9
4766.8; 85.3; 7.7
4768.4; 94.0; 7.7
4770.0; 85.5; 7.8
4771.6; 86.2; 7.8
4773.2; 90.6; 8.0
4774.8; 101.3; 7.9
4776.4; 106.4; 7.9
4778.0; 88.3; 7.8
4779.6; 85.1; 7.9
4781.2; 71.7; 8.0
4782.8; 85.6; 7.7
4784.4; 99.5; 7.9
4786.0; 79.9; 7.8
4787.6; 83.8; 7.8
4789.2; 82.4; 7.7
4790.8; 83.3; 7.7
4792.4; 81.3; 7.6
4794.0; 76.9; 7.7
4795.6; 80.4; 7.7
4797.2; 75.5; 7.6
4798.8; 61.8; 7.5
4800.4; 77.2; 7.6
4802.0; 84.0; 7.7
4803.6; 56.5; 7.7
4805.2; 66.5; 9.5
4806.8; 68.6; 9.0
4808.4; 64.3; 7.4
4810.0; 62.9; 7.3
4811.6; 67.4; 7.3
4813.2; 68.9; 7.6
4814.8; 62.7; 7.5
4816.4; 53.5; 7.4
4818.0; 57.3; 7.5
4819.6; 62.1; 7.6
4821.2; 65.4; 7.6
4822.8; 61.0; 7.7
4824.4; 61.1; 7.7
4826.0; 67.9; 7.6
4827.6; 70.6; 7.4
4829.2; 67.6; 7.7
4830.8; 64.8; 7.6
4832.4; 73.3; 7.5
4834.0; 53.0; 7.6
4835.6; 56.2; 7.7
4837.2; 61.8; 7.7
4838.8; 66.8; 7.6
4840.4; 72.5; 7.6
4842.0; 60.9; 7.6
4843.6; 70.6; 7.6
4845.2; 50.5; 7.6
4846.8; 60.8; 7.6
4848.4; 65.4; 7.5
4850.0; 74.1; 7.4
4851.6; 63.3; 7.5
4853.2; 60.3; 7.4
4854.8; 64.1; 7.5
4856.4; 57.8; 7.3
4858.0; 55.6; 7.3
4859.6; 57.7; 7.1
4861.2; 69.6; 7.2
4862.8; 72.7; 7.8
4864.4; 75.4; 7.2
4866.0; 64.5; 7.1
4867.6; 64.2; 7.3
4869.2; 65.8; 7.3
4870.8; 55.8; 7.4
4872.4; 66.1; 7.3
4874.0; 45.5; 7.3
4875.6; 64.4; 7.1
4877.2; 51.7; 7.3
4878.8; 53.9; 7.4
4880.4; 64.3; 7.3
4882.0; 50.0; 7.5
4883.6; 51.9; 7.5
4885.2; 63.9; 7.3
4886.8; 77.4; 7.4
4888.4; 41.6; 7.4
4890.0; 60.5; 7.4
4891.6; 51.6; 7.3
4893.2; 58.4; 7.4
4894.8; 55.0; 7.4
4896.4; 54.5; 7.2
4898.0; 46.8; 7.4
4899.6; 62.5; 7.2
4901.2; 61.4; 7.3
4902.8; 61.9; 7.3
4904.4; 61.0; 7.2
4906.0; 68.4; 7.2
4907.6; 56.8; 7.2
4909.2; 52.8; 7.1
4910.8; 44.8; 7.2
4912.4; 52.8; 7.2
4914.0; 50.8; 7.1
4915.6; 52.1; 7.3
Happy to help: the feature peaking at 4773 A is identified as Mg II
